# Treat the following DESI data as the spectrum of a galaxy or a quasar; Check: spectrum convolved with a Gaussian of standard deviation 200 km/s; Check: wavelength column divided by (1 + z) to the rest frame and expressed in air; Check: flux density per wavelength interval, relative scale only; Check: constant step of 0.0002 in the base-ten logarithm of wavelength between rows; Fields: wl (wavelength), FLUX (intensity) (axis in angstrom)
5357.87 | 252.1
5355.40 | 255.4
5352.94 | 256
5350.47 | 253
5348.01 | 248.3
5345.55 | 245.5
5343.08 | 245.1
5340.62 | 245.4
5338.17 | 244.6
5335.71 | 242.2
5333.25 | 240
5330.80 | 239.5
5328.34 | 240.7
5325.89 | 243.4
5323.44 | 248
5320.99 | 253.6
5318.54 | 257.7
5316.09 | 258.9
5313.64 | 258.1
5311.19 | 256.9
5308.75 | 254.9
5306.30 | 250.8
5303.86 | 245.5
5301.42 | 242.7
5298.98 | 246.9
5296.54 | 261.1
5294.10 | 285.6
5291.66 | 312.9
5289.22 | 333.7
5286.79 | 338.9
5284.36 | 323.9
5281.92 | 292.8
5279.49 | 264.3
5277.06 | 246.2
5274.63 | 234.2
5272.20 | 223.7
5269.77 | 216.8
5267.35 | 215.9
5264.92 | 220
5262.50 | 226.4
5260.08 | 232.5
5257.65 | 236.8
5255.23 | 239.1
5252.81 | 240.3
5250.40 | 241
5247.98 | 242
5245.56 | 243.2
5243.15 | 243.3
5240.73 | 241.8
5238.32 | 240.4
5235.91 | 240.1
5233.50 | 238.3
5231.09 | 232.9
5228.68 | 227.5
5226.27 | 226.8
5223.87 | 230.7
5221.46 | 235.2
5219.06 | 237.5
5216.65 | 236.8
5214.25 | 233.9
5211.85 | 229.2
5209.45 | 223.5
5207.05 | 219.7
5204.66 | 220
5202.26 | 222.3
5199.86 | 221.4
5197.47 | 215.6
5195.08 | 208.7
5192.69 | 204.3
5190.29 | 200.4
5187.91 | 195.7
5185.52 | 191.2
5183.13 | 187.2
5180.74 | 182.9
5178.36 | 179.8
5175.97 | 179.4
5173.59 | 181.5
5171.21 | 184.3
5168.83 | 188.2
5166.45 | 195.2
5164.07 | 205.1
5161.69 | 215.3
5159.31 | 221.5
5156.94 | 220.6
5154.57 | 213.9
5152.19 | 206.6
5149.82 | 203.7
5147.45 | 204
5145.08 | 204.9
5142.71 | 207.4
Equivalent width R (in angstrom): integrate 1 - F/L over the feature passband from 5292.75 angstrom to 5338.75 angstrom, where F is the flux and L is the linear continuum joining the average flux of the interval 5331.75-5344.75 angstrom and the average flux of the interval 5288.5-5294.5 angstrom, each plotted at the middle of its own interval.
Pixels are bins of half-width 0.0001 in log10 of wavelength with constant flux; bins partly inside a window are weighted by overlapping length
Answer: 4.03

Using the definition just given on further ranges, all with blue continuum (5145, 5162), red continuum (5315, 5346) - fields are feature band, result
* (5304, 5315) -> -0.5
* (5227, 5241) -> -0.5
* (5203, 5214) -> -0.1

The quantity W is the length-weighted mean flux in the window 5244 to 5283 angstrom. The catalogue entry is 238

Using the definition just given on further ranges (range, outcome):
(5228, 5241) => 237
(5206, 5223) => 231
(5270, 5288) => 272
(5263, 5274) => 220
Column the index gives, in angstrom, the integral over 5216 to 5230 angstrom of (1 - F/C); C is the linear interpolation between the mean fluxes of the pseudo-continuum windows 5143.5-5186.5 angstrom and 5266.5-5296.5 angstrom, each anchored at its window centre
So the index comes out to 0.22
